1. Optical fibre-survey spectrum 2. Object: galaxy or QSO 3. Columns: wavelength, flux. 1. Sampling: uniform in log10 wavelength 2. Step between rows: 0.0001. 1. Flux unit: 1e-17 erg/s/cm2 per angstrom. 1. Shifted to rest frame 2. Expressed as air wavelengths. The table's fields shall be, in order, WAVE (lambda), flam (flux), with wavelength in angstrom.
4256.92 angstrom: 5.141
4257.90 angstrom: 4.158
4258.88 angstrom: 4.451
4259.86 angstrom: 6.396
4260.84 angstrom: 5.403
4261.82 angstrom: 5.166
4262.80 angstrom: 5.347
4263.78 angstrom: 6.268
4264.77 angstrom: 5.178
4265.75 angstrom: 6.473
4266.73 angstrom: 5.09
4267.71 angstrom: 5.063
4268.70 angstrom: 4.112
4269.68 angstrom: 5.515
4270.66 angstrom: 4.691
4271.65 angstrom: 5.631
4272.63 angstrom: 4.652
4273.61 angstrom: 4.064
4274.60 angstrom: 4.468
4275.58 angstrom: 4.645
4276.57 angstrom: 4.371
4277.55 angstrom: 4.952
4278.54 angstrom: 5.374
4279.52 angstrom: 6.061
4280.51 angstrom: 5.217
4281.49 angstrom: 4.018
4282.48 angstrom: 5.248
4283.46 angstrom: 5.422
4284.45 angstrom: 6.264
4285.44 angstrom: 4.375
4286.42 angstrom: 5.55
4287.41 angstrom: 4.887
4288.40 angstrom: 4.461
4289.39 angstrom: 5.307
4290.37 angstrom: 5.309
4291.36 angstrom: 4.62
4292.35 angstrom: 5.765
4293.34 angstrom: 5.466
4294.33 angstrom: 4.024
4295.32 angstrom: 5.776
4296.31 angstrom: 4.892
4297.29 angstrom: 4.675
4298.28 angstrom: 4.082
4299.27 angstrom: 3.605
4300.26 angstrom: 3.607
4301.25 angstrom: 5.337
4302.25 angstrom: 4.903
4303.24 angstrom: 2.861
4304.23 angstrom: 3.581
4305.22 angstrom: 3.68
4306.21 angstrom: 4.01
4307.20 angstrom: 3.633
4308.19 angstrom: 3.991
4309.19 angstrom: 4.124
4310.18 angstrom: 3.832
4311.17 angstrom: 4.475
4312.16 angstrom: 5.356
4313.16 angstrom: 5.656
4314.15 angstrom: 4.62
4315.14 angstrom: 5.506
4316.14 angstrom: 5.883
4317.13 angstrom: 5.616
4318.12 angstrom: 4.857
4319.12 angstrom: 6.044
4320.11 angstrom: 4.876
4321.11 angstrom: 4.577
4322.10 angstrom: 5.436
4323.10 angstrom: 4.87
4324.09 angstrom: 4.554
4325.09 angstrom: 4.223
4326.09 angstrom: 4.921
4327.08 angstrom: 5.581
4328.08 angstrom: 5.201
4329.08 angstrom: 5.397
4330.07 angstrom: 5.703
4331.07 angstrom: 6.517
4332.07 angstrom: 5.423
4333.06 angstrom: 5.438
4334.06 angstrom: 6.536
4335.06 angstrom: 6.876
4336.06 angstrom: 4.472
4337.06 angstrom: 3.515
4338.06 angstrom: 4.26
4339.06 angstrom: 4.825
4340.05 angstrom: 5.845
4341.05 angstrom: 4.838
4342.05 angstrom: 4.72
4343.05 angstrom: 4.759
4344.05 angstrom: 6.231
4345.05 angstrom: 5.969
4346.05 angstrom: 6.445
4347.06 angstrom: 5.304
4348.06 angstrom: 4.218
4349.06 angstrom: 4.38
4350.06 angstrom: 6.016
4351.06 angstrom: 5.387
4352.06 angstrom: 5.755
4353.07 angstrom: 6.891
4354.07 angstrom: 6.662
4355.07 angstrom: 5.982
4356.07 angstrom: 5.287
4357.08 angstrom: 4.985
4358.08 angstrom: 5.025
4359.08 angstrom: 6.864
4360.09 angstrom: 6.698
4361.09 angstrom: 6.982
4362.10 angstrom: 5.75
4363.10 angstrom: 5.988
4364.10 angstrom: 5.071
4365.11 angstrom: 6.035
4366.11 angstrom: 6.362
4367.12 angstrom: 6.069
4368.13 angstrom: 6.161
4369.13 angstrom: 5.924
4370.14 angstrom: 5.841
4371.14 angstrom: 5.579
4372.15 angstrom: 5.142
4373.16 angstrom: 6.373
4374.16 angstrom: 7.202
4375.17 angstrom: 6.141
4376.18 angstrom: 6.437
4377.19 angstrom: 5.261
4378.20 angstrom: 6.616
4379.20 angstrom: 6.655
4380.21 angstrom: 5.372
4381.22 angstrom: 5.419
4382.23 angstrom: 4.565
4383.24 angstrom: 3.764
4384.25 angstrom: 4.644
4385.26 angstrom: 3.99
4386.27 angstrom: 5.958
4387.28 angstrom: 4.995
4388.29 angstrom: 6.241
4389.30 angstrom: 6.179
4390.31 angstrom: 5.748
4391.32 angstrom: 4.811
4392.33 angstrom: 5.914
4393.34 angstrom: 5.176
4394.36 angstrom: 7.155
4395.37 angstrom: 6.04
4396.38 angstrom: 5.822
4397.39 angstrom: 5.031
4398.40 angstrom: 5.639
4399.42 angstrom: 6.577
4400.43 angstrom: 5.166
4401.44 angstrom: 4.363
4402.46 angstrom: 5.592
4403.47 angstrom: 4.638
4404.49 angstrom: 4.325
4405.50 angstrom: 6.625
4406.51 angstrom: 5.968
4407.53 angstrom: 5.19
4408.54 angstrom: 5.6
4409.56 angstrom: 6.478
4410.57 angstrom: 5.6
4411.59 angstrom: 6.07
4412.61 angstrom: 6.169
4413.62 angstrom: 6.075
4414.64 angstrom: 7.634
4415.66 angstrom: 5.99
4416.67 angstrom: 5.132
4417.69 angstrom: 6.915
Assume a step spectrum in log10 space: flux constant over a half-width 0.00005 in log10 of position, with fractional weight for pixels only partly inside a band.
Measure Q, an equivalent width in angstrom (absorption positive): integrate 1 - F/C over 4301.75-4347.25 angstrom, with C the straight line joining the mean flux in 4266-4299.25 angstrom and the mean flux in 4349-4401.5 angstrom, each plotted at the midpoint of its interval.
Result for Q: 2.8 angstrom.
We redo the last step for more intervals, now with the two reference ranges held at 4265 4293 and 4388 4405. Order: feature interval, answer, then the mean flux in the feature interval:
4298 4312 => 3.1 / 4.01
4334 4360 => -0.6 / 5.46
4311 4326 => 0.3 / 5.11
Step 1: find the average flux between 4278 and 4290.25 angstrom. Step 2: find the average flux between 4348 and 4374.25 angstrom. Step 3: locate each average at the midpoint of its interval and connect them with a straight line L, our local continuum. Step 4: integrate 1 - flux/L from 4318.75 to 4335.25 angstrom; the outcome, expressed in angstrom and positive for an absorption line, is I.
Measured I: 0.6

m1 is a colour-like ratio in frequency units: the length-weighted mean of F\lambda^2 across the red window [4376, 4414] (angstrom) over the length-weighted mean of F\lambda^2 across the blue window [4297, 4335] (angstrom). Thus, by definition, 1.2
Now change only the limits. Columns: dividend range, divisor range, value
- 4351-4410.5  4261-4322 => 1.22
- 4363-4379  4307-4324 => 1.26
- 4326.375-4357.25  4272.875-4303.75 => 1.16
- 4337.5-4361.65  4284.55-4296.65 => 1.13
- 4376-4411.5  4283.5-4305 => 1.22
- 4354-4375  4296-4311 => 1.52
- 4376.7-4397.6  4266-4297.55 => 1.15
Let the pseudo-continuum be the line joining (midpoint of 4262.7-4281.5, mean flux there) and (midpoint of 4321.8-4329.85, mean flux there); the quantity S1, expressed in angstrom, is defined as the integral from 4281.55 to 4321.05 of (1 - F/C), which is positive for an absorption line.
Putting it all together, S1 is 2.3 angstrom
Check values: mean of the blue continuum 5.08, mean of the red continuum 5.04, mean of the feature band 4.76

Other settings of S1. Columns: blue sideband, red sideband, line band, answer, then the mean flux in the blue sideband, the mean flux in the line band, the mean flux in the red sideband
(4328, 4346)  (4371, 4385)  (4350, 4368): -1.5 angstrom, 5.39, 5.99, 5.62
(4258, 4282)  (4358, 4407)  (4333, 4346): 0.5 angstrom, 5.09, 5.29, 5.72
